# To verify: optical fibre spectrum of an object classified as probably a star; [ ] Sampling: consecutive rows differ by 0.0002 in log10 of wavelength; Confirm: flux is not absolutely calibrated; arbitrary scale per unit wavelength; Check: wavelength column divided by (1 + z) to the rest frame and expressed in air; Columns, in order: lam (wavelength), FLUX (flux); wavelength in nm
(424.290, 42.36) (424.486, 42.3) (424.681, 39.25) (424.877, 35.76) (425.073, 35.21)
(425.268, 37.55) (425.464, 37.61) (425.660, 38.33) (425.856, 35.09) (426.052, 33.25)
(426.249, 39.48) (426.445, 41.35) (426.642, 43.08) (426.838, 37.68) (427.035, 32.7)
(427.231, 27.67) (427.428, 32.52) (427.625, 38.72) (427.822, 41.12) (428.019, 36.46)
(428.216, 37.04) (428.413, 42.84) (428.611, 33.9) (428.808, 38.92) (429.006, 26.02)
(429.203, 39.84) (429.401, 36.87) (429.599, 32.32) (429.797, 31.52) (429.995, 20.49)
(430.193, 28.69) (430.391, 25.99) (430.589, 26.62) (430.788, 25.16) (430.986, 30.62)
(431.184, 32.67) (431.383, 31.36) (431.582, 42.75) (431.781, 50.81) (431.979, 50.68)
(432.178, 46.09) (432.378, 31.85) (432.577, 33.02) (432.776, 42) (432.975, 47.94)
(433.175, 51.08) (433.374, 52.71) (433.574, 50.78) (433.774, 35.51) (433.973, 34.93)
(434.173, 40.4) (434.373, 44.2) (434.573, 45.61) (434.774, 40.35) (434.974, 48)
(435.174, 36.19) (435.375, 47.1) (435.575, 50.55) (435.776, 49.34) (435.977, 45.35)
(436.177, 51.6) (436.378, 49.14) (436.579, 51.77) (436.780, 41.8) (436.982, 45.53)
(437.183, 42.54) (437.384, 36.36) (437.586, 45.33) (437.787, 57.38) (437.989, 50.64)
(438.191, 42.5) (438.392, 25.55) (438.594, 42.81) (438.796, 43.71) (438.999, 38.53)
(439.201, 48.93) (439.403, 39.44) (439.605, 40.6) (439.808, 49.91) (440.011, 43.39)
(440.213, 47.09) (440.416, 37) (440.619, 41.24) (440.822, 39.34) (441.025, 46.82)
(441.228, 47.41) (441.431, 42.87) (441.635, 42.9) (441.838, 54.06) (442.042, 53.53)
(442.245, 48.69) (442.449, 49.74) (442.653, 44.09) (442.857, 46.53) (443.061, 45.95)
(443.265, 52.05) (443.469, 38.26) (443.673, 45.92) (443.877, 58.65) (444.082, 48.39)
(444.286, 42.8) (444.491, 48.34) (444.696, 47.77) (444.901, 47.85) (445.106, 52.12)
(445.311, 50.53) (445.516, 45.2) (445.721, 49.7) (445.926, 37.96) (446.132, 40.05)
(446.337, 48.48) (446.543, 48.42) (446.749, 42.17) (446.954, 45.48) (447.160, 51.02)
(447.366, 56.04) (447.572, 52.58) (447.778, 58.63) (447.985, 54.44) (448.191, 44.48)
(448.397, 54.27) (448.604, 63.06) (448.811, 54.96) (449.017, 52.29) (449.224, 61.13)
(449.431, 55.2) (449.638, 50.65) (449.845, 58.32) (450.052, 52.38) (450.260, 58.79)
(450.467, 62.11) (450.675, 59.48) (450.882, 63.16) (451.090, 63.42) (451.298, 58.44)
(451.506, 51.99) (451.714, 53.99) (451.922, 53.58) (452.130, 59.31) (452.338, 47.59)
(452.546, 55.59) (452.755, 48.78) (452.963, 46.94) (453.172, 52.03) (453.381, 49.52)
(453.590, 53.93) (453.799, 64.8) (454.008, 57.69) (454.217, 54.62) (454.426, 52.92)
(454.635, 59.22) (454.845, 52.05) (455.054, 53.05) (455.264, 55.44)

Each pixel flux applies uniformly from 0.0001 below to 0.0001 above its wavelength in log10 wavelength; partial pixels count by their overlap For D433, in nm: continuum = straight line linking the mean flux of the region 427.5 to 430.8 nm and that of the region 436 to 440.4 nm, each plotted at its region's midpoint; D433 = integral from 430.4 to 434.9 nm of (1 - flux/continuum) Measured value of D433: -0.29 nm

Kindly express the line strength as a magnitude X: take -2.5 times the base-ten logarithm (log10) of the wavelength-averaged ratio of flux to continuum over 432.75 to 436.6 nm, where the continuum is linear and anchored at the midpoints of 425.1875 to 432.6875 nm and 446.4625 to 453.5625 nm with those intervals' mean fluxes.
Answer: -0.13 mag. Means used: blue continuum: 35.5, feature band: 45.7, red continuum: 54.1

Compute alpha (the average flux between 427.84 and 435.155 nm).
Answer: 38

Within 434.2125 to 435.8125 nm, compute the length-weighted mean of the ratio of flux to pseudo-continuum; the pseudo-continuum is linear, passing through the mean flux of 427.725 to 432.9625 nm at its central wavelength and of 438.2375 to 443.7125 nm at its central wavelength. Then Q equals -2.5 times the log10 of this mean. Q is -0.141 mag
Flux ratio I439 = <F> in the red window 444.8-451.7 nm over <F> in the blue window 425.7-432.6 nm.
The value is 1.5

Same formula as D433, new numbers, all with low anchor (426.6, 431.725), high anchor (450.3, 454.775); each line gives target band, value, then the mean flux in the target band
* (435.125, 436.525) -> -0.27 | 47.6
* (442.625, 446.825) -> 0.13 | 46.8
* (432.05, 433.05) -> -0.09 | 40.3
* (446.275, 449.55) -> -0.09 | 52.7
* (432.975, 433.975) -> -0.23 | 46.3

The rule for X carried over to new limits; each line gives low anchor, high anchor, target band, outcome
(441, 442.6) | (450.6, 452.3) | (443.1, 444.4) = 0.05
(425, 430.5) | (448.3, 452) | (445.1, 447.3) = 0.15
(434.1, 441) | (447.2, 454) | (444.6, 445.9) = 0.06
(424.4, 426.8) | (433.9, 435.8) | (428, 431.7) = 0.24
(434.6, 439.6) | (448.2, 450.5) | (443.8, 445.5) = 0.05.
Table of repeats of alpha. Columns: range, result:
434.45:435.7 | 44.7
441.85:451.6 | 51.4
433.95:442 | 44.4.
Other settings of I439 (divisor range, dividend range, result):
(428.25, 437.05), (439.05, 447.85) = 1.17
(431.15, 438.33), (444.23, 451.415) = 1.18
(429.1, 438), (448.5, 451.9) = 1.40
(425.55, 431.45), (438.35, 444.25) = 1.33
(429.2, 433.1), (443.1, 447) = 1.33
